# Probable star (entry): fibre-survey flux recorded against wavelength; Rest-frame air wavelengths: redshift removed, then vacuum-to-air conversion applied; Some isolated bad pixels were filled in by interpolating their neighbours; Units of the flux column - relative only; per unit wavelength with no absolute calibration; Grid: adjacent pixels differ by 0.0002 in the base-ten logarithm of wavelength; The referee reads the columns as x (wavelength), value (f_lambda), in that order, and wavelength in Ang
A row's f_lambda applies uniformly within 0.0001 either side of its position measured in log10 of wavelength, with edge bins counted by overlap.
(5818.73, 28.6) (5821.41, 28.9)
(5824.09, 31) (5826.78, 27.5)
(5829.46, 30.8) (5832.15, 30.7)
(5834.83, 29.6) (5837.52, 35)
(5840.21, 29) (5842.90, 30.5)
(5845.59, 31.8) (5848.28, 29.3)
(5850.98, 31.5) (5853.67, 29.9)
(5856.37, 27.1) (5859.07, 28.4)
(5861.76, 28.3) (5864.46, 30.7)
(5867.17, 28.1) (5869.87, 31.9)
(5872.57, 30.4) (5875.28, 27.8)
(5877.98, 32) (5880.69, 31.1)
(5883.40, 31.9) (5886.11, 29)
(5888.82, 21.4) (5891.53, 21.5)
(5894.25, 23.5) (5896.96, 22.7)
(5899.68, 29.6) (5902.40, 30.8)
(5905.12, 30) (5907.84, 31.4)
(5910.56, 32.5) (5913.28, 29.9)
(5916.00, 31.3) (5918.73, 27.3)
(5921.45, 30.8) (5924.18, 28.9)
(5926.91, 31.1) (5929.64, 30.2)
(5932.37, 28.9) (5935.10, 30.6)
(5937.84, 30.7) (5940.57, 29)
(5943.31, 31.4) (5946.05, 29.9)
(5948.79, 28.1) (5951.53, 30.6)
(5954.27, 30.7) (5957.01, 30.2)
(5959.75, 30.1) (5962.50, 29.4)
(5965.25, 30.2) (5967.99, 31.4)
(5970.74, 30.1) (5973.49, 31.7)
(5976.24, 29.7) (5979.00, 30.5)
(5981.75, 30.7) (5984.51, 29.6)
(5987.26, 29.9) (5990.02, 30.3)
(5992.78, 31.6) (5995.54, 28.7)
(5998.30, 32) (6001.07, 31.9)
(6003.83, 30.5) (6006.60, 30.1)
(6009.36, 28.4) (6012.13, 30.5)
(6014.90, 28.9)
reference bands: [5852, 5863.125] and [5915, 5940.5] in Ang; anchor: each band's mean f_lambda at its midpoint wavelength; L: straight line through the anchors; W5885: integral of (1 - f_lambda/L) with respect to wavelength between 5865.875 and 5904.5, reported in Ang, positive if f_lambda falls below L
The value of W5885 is 1.40 Ang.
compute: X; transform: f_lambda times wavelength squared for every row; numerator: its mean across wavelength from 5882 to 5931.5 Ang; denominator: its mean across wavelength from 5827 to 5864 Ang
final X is 1.0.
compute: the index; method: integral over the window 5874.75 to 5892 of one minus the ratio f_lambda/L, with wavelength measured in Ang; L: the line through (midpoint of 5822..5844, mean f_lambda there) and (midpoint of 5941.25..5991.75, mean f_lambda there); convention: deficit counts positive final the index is 1.3 Ang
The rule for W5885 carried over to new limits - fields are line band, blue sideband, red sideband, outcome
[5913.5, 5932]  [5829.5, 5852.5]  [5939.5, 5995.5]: 0.4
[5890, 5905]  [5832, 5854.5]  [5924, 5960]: 2.2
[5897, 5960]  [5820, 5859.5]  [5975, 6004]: 0.6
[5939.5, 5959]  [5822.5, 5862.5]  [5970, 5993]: 0.2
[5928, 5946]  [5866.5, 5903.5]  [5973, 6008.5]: -0.6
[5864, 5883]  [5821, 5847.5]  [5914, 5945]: 0.0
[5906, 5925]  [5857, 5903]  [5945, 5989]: -0.9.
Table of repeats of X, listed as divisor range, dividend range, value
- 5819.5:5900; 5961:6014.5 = 1.09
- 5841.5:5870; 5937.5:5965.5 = 1.04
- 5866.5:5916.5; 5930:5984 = 1.07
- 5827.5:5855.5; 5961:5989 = 1.03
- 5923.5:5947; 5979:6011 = 1.03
